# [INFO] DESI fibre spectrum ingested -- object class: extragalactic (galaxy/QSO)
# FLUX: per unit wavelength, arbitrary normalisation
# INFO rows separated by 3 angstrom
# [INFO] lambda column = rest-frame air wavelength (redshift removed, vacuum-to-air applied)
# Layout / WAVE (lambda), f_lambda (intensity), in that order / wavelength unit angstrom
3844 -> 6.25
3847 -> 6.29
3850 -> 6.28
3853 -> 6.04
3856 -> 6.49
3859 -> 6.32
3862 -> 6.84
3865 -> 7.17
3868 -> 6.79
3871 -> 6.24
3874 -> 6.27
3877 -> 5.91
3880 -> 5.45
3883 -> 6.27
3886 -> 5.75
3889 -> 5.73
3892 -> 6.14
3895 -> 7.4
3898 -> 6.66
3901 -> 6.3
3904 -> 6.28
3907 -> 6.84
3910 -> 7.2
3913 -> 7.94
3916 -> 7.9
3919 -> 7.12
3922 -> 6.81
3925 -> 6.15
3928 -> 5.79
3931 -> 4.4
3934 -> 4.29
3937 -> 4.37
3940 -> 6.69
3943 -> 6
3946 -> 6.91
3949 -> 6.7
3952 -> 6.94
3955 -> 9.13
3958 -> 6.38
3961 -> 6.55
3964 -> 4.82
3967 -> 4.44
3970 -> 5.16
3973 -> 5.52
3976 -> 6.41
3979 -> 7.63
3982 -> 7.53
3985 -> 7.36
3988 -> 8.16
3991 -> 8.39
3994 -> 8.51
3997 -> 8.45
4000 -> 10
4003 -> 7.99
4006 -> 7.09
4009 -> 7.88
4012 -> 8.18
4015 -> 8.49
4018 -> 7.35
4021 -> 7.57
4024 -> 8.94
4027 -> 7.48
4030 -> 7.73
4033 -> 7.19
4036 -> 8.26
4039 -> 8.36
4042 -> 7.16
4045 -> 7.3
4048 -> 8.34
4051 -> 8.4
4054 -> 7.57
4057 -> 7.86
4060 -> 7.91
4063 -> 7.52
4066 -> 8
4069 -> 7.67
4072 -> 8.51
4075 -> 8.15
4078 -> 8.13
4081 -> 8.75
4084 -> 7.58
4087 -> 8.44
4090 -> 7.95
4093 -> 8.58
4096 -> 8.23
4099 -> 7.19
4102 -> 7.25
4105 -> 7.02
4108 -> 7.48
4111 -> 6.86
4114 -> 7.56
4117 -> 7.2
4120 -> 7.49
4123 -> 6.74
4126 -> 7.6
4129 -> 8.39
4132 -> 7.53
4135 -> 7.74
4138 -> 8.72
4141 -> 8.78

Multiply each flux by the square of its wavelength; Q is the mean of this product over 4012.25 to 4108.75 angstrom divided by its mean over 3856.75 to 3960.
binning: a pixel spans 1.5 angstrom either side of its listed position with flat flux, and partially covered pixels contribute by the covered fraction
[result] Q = 1.32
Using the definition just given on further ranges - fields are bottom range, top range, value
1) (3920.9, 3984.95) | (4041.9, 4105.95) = 1.37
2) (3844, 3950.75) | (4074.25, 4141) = 1.36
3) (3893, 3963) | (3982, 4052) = 1.28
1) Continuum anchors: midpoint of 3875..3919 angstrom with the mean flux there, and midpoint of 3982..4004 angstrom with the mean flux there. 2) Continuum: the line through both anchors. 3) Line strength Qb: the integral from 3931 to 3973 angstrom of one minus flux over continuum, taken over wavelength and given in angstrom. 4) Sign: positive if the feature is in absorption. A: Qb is 9.1 angstrom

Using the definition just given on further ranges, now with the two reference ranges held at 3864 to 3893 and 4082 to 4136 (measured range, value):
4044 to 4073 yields -2.45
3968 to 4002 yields -3.38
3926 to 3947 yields 3.38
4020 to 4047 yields -2.49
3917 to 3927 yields -0.44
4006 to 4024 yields -2.30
